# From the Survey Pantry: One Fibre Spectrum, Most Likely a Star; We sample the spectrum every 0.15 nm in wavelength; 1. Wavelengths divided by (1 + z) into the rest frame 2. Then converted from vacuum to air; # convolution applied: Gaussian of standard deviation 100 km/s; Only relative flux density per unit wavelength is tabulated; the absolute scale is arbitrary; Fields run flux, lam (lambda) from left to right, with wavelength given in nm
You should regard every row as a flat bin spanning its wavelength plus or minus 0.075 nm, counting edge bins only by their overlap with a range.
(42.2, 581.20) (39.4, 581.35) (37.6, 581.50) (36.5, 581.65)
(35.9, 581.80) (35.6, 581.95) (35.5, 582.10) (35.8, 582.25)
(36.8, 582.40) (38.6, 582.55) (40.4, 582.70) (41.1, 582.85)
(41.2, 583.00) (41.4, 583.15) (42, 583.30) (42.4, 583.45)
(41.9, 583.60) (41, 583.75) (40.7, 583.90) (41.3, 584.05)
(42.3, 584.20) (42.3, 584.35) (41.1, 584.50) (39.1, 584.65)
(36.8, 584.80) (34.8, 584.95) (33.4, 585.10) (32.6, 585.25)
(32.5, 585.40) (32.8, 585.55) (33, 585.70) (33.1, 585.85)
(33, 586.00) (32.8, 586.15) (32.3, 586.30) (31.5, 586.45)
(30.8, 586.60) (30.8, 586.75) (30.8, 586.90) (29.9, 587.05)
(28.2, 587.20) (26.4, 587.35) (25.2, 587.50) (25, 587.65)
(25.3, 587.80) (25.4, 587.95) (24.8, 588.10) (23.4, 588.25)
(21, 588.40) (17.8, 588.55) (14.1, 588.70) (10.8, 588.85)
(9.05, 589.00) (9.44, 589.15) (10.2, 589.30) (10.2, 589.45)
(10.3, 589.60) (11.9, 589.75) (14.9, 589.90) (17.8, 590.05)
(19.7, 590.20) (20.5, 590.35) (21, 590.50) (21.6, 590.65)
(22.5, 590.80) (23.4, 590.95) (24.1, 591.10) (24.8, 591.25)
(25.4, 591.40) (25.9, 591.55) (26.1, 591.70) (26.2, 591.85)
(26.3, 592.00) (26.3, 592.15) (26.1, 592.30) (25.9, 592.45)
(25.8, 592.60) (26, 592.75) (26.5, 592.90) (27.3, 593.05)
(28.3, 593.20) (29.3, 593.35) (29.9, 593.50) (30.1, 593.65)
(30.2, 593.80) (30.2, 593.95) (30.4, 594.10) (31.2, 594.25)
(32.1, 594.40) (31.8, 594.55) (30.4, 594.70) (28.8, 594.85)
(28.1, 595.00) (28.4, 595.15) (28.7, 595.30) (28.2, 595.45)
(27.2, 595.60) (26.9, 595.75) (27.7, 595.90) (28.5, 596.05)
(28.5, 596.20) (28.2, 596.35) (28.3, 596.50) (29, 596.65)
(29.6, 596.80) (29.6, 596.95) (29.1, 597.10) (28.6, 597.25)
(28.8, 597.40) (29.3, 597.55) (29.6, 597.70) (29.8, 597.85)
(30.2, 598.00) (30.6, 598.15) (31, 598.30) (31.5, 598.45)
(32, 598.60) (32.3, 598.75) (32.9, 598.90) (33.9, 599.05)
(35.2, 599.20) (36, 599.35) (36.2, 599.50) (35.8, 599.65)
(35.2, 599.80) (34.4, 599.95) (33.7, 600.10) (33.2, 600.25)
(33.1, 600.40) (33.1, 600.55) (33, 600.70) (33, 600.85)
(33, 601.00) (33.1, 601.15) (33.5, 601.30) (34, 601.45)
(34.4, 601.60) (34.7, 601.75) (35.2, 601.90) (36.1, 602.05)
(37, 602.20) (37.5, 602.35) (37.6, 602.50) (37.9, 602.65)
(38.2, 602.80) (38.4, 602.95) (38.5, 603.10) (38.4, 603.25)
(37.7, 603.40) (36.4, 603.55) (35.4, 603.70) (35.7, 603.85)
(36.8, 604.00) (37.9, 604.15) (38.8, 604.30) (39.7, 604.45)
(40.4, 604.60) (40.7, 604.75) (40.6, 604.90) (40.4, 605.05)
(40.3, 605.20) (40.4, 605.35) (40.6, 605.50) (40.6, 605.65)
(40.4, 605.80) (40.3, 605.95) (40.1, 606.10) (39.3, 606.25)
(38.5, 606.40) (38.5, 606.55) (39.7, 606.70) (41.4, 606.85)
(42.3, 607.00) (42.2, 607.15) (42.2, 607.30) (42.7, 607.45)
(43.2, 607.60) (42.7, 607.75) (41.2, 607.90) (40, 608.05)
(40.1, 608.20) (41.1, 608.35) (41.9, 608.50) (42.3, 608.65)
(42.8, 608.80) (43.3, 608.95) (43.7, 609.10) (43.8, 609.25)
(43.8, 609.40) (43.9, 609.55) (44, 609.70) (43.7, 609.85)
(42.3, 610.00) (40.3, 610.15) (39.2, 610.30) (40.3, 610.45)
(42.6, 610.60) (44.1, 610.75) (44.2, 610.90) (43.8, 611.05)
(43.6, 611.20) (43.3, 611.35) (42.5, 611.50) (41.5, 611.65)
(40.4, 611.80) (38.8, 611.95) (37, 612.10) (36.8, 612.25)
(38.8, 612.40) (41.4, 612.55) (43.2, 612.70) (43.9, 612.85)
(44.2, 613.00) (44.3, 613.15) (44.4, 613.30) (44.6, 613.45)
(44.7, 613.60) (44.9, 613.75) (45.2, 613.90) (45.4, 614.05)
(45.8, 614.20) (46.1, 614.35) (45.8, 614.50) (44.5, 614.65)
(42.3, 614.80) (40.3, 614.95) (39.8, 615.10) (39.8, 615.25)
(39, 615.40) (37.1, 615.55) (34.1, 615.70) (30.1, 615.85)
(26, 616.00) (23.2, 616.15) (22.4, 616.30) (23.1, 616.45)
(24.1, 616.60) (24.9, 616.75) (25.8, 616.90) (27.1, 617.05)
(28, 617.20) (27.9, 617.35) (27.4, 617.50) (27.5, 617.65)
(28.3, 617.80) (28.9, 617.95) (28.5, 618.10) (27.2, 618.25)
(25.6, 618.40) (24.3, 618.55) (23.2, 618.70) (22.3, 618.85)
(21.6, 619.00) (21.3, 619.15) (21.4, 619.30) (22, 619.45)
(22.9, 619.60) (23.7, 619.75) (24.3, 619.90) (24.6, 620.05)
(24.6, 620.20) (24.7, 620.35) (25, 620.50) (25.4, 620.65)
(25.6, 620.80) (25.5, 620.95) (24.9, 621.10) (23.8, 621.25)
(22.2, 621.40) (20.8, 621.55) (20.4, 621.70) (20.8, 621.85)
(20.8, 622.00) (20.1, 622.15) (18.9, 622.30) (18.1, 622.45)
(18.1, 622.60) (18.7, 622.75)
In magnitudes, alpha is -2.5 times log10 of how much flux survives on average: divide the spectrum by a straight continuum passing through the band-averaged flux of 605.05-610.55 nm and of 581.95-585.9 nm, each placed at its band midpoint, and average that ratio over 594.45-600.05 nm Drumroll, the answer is 0.29 mag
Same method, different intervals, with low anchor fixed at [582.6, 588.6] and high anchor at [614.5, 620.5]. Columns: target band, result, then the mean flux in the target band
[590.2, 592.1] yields 0.342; 23.8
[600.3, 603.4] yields -0.152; 35.5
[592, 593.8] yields 0.178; 27.5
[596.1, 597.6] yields 0.102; 28.9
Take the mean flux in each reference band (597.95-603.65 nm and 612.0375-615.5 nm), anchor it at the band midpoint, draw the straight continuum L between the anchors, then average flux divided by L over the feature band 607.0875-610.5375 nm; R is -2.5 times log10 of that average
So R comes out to -0.07 mag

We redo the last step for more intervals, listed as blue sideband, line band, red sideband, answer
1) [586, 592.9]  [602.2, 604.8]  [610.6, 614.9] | -0.088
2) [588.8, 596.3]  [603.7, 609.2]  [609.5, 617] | -0.179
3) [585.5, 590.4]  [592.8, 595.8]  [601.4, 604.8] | -0.014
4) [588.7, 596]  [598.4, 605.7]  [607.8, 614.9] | -0.084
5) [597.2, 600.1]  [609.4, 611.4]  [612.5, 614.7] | -0.020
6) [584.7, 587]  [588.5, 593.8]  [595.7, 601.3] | 0.441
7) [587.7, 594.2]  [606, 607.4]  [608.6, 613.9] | -0.070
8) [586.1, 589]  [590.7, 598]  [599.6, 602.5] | 0.068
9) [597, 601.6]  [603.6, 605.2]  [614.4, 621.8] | -0.234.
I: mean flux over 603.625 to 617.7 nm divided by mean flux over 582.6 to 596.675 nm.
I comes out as 1.4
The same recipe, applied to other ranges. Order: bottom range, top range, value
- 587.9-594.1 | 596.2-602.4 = 1.47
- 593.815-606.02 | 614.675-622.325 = 0.79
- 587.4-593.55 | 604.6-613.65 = 1.93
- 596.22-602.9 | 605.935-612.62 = 1.26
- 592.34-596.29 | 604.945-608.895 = 1.43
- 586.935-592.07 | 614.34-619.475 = 1.44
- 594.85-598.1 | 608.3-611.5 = 1.49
